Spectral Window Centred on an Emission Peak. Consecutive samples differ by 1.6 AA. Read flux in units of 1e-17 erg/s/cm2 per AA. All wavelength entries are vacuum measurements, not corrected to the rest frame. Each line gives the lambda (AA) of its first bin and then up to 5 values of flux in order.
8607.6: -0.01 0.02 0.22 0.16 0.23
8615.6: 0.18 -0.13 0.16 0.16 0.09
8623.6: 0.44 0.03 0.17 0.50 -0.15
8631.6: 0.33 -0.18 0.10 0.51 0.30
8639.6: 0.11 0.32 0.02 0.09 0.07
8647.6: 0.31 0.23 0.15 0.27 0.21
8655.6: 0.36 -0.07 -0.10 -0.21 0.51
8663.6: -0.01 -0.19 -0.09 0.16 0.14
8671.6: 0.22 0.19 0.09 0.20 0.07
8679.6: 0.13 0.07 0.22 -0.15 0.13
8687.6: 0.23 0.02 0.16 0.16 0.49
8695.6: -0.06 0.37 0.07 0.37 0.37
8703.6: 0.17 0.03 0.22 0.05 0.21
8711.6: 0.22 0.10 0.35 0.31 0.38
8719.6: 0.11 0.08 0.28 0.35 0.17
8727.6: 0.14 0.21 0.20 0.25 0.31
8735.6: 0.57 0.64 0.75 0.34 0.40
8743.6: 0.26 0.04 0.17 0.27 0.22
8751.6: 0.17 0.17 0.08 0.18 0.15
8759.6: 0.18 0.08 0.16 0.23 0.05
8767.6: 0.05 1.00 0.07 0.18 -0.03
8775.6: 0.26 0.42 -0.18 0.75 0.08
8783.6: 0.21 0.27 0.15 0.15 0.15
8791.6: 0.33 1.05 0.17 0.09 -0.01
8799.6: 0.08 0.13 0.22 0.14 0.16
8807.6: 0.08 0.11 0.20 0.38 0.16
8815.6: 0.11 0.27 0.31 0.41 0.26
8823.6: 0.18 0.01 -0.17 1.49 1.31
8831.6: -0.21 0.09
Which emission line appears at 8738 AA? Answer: H-gamma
